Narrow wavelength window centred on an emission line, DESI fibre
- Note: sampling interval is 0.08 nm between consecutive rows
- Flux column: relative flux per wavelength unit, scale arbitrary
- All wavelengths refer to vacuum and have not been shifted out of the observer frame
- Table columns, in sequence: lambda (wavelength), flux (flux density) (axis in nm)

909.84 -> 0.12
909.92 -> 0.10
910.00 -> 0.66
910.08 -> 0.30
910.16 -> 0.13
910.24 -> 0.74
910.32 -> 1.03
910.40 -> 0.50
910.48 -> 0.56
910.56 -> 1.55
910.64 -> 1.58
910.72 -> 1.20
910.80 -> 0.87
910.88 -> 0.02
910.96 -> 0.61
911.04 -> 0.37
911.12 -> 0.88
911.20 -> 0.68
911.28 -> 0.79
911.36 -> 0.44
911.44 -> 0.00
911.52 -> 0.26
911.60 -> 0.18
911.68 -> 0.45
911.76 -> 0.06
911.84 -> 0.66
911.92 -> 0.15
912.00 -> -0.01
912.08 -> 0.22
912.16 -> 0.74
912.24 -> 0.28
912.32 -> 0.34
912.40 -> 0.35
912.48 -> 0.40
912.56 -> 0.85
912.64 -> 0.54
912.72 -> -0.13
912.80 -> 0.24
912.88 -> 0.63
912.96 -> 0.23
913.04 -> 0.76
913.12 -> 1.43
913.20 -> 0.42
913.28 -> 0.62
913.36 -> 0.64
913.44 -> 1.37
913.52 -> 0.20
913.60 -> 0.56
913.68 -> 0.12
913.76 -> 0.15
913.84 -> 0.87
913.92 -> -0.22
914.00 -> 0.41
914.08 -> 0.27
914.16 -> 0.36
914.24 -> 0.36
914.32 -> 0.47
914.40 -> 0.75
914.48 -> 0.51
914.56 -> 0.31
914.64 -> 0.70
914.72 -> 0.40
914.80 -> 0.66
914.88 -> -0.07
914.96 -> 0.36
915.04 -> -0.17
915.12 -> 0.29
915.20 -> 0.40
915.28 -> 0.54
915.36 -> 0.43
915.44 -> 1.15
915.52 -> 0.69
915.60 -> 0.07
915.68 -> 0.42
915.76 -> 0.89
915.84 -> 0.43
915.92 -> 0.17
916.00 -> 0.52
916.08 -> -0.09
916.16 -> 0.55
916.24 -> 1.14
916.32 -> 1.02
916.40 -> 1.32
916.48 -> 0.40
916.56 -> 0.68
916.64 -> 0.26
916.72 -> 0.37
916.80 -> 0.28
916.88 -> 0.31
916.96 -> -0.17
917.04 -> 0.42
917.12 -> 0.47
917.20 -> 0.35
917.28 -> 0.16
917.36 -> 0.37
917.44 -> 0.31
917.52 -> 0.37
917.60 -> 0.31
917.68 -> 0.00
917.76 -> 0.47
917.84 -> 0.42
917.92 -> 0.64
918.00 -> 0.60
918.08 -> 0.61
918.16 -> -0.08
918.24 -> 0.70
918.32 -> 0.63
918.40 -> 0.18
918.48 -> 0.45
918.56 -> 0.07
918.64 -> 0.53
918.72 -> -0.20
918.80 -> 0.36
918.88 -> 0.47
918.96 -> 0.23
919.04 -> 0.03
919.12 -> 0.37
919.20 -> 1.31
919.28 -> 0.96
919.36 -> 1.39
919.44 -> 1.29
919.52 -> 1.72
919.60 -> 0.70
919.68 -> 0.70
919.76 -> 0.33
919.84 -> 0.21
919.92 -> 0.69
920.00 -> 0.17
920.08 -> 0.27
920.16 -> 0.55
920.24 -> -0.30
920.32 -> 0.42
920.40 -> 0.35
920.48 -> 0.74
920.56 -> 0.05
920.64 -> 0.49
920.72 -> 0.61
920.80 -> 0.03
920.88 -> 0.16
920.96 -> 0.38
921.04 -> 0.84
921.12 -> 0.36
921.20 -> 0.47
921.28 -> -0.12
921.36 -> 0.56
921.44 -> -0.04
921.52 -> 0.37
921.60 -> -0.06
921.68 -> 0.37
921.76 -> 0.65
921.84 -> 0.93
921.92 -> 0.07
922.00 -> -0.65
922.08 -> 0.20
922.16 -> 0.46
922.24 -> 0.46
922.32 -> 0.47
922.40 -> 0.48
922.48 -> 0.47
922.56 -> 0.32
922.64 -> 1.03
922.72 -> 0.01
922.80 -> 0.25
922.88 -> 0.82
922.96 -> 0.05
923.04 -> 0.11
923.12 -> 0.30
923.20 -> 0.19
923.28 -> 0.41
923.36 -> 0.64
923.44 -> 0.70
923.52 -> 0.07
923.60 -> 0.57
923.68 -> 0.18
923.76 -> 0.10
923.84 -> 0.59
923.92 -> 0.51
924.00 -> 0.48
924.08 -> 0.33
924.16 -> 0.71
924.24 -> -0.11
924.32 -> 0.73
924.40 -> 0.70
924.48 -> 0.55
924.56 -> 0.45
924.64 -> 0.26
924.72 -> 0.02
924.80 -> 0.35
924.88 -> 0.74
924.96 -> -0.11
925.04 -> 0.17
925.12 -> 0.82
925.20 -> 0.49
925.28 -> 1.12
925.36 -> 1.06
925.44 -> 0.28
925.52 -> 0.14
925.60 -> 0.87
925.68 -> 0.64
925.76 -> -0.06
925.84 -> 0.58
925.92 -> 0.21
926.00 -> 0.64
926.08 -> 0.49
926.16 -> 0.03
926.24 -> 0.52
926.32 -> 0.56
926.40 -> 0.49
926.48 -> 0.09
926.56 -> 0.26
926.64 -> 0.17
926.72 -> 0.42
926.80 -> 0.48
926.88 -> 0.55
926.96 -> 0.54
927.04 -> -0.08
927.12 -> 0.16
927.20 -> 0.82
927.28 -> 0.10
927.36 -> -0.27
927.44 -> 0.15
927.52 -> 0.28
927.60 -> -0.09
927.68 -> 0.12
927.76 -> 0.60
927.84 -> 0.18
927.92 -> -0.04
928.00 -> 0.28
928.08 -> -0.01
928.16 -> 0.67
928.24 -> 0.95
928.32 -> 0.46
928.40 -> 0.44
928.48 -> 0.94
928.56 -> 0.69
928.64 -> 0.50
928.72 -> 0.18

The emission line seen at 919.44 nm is [O III]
